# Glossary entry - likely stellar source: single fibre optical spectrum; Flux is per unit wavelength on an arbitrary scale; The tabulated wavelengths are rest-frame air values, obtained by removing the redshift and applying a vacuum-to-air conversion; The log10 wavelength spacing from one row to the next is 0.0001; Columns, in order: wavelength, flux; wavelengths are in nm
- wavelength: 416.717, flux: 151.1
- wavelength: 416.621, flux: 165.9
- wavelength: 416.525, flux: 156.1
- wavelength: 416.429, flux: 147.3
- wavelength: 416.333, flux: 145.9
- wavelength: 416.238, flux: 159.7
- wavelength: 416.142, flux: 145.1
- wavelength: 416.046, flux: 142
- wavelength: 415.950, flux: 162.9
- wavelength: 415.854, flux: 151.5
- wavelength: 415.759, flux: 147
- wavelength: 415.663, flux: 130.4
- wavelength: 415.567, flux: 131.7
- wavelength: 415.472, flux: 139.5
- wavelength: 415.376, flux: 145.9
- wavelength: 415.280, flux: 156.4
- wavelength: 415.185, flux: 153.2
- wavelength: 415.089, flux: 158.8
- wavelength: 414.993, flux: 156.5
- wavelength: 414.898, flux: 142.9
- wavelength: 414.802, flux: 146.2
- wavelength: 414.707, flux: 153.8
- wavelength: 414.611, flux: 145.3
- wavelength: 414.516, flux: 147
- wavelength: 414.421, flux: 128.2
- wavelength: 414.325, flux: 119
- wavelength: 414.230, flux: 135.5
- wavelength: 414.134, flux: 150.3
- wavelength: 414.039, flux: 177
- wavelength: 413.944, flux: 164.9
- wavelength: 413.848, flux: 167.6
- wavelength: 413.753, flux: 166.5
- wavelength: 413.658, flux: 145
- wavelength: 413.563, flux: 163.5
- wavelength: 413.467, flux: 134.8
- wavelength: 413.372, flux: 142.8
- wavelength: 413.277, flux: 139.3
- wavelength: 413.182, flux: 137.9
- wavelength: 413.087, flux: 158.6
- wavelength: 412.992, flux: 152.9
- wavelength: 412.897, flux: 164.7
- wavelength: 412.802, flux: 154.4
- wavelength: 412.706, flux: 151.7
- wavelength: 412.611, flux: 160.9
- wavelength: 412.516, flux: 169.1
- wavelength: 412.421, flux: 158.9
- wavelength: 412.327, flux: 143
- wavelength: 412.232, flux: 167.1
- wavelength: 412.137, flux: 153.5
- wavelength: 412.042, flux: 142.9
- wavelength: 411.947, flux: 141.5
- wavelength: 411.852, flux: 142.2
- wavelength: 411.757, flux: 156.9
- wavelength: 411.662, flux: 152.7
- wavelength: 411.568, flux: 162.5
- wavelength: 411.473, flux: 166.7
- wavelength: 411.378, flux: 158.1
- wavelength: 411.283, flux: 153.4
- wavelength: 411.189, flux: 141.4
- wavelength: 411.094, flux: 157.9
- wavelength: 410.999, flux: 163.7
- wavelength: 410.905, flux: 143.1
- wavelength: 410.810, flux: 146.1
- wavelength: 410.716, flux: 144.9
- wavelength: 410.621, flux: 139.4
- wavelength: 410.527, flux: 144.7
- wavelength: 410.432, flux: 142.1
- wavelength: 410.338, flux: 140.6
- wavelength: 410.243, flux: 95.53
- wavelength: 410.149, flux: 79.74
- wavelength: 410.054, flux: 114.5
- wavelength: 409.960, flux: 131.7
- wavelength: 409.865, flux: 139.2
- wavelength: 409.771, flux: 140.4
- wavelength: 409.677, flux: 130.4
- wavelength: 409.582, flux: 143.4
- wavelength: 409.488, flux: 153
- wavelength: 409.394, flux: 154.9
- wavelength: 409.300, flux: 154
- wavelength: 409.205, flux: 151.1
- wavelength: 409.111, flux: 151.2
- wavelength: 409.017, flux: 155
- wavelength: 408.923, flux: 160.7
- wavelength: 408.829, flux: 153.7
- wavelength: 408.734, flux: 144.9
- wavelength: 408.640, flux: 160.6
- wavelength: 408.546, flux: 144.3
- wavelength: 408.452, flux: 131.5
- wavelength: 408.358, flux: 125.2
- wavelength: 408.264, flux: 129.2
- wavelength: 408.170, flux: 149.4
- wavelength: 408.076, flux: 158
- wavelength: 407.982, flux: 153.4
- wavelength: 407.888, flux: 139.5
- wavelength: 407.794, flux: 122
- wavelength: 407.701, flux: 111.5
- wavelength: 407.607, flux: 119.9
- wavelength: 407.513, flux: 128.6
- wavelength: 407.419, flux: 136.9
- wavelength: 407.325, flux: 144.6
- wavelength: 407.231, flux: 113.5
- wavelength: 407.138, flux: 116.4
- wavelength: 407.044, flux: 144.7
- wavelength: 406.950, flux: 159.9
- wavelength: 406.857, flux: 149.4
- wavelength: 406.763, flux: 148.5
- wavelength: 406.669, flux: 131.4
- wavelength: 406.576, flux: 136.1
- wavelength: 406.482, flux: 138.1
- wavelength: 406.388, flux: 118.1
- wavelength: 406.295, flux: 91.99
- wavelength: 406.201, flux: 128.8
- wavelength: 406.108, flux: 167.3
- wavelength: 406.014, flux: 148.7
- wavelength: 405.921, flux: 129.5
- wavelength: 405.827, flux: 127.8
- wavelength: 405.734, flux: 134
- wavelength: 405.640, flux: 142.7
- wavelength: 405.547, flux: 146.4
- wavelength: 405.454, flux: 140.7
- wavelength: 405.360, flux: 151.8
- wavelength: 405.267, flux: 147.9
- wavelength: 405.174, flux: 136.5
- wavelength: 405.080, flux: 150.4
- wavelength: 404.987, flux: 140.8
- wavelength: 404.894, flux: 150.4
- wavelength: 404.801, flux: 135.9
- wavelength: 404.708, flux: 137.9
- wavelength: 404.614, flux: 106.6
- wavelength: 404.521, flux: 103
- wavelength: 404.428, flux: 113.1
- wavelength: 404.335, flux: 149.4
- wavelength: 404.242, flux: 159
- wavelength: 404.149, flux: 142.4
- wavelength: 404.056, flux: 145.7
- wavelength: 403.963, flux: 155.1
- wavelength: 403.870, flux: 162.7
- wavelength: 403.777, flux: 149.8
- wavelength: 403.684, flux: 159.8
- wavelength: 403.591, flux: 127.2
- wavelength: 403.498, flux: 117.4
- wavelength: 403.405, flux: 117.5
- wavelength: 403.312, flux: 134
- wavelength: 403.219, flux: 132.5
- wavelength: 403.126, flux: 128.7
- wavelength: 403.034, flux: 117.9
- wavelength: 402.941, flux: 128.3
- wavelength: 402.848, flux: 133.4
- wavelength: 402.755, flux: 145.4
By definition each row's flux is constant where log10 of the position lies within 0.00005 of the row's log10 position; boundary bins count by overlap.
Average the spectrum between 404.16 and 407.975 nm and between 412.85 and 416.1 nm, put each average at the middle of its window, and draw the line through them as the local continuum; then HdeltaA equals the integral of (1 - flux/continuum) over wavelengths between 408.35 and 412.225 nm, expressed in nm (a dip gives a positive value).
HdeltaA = -0.07 nm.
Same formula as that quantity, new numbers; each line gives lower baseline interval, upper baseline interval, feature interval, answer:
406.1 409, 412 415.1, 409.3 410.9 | 0.096 nm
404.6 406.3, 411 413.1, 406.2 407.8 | 0.143 nm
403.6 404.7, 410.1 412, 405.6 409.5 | 0.066 nm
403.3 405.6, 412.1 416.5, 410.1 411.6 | 0.044 nm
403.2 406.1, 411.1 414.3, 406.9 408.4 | 0.103 nm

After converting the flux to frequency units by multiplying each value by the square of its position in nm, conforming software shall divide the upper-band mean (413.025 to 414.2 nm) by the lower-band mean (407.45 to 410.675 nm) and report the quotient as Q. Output 1.14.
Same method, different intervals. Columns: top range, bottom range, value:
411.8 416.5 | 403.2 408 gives 1.15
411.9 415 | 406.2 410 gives 1.11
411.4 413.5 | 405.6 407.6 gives 1.17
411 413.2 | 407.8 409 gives 1.08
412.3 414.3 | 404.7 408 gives 1.17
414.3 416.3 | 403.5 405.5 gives 1.10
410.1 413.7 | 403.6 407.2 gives 1.10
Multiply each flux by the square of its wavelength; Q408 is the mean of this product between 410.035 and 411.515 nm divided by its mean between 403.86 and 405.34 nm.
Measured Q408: 1.03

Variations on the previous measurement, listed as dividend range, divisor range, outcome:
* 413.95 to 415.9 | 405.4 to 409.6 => 1.08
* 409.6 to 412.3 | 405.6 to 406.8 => 1.09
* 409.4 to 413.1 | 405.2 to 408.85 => 1.09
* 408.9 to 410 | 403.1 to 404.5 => 1.09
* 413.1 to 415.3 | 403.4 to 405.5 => 1.12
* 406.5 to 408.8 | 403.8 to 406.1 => 0.99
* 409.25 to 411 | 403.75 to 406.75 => 1.01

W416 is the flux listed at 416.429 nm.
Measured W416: 147.3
